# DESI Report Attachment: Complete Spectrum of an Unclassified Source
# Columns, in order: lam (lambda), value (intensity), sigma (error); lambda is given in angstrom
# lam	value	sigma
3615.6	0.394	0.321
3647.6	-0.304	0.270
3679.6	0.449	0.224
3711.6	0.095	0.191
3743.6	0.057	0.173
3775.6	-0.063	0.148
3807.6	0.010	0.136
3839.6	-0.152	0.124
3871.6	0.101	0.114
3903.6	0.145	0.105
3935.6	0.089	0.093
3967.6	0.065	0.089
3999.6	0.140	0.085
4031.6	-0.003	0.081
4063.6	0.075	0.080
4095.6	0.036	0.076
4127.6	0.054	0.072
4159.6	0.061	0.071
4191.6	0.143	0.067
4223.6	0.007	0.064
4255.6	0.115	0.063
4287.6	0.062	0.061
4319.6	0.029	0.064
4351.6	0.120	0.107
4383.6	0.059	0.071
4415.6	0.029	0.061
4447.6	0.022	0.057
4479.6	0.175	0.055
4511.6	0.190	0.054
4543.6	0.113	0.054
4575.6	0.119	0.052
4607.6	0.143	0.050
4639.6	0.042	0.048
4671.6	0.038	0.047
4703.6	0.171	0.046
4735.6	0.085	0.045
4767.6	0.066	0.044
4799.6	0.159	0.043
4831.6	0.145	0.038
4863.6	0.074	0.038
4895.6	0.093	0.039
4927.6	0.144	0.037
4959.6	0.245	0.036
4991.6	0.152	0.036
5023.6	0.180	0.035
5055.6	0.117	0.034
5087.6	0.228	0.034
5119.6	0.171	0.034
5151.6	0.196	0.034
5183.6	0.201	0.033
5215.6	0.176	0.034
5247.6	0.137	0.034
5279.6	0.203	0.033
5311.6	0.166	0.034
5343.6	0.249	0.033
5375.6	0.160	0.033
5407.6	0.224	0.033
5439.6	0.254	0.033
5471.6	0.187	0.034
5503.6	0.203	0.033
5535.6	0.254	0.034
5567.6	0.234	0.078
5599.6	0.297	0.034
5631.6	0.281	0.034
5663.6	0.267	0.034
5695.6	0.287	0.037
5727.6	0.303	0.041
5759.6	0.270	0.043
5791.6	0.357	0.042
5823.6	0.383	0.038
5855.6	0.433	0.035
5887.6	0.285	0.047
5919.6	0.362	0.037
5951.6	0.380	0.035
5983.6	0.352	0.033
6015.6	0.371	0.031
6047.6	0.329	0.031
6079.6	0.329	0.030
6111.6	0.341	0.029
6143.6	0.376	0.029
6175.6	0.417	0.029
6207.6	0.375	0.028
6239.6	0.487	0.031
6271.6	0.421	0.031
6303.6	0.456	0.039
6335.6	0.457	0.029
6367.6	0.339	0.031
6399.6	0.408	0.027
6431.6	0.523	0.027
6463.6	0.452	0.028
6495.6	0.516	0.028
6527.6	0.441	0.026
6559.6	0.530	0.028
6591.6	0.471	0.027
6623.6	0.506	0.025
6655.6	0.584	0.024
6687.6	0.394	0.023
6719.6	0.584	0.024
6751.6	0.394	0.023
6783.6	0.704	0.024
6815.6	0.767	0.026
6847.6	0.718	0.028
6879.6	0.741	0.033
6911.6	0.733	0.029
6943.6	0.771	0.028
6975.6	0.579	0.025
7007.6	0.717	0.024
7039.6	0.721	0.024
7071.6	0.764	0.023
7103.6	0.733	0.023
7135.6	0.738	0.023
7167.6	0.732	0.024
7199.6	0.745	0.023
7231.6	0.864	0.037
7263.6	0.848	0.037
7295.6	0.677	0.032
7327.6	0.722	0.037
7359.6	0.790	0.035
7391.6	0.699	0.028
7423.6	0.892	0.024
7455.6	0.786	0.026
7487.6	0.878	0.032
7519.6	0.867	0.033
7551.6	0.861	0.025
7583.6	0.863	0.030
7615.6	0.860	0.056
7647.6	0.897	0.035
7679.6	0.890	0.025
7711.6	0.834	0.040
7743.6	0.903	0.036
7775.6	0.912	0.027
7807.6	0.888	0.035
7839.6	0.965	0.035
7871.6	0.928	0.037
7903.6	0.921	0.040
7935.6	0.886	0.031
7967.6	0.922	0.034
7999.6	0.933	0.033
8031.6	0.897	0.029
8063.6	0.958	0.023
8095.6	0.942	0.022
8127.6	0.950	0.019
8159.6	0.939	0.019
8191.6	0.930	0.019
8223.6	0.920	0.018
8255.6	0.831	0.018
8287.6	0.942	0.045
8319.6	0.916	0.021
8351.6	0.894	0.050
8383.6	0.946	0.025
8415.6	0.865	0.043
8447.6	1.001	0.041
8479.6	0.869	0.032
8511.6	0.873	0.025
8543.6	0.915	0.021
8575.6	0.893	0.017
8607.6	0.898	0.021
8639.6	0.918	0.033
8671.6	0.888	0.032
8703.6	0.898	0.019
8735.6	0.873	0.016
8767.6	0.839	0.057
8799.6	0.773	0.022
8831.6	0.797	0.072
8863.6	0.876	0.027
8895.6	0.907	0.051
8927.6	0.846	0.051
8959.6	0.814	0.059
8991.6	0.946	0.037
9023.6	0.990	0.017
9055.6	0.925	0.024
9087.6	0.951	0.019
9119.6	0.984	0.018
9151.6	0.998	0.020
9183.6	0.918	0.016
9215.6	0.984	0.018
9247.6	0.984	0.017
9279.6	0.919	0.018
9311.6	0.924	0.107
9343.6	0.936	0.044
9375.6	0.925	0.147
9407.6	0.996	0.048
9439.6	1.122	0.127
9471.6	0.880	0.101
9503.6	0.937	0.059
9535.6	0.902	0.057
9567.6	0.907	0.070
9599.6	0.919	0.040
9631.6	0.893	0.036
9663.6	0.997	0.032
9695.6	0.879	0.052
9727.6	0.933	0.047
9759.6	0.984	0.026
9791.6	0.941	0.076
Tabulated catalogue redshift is 0.699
